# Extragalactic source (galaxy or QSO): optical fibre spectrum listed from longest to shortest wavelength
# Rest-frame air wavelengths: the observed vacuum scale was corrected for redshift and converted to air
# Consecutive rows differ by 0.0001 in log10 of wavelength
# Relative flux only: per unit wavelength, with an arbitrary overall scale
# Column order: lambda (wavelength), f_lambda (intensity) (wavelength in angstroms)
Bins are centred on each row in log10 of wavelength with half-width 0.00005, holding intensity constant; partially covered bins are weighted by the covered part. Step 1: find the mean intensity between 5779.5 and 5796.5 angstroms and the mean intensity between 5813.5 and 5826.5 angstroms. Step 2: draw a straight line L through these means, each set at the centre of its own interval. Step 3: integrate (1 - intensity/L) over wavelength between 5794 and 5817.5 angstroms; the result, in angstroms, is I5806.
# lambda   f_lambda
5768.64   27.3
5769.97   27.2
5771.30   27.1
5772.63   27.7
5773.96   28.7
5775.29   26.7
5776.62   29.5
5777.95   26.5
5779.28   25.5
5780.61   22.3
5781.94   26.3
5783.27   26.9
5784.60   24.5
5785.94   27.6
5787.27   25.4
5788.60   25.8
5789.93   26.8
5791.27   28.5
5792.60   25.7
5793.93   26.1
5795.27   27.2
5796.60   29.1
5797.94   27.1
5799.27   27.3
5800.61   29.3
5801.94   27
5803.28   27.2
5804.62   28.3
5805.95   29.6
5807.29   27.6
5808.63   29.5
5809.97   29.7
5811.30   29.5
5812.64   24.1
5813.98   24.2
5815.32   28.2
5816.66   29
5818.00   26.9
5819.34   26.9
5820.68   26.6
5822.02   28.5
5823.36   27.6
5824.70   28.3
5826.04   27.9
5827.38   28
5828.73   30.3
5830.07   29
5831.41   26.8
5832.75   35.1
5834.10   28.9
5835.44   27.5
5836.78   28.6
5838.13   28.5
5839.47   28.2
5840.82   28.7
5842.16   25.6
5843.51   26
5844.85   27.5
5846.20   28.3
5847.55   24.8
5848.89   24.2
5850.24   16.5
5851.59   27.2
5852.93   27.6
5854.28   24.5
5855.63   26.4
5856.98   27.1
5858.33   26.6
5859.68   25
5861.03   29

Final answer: -0.8 angstroms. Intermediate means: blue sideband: 26.2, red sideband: 27.5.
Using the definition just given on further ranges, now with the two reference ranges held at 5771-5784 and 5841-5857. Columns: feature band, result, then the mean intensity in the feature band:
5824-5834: -1.3 angstroms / 29.3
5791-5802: -0.5 angstroms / 27.5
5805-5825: -1.3 angstroms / 27.7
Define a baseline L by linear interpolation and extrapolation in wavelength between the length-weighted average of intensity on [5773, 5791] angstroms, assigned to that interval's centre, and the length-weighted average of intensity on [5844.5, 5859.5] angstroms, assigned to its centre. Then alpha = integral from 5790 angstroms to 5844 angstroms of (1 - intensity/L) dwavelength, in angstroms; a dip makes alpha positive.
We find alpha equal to -4.2 angstroms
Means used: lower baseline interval 26.4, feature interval 27.9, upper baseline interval 25.4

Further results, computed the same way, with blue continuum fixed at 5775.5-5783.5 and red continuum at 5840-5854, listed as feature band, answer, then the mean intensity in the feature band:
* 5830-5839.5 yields -1.3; 29.2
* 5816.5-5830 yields -1.1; 28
